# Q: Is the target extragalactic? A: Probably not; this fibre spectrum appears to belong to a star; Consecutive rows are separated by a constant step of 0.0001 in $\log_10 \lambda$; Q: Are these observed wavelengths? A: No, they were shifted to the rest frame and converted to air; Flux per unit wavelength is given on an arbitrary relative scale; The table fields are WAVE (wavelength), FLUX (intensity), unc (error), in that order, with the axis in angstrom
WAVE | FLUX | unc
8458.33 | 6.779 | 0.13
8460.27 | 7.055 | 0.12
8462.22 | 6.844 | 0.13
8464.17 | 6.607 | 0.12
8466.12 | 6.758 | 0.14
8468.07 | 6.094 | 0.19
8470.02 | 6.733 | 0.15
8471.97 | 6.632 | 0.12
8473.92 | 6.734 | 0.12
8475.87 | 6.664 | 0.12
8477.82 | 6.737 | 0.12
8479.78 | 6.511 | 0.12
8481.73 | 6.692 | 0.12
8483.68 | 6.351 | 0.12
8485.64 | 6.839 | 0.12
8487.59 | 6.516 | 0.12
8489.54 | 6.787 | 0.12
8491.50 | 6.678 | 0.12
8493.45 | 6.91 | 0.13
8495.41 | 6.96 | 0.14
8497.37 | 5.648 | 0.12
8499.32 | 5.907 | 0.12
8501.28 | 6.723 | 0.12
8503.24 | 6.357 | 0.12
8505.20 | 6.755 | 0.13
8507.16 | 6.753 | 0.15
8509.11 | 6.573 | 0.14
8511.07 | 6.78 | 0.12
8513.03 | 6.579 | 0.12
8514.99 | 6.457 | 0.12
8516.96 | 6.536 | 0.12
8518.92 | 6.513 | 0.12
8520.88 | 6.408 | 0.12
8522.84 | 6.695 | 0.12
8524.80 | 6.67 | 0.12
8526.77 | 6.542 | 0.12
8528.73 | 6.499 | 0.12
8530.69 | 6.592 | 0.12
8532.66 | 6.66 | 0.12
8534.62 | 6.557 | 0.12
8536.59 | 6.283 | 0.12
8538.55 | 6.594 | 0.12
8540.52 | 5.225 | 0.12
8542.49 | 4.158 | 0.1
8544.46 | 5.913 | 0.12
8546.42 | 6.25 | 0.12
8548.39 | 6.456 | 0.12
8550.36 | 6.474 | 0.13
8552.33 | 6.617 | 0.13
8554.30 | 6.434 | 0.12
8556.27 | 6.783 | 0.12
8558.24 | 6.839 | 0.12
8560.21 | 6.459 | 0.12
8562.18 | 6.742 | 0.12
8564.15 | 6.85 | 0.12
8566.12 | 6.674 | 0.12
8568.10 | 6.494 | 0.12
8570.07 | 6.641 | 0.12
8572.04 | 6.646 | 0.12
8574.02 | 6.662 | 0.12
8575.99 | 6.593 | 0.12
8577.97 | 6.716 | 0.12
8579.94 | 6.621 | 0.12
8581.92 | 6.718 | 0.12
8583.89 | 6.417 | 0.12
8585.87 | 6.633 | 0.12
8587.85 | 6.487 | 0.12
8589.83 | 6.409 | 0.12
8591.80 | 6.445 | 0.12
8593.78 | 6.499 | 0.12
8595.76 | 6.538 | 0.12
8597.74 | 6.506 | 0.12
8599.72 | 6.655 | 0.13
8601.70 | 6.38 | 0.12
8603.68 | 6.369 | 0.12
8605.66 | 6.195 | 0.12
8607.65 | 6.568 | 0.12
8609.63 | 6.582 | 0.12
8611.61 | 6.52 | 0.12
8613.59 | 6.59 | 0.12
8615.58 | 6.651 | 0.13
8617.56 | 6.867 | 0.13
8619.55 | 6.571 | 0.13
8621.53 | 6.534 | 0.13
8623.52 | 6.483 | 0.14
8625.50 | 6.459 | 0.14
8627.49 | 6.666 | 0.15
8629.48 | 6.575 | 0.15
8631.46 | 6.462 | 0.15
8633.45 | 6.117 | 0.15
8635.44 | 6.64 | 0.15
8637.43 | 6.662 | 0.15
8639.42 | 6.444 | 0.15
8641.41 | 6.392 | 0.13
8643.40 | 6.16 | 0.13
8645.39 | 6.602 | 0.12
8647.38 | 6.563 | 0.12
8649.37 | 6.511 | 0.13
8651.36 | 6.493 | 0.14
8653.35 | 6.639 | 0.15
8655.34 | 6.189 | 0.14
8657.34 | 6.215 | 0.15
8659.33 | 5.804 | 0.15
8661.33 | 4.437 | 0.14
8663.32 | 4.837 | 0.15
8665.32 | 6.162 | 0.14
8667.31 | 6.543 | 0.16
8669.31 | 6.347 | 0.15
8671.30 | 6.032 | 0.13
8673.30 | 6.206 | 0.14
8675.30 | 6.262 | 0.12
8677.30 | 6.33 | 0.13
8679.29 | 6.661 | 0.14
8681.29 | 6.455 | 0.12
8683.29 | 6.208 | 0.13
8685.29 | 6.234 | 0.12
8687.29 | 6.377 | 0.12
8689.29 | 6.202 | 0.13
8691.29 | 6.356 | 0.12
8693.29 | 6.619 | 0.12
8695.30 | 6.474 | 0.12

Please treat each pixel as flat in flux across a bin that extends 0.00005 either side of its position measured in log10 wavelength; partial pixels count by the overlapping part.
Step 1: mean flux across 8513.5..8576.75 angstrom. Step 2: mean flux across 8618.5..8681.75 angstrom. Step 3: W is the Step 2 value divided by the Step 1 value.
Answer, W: 1.0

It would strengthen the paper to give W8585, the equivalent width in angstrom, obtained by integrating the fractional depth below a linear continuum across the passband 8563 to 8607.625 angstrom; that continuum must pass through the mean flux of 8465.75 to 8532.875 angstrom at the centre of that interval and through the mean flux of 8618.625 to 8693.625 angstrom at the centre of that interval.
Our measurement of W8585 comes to -0.9 angstrom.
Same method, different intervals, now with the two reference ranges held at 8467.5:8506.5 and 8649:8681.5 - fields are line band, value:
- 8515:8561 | 0.6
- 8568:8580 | -0.5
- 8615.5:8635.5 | -1.1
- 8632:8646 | -0.6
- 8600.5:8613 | -0.4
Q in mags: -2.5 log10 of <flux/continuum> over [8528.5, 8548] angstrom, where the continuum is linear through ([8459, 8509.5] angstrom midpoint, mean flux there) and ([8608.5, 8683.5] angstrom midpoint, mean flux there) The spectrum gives 0.078 mag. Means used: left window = 6.61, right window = 6.34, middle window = 6.07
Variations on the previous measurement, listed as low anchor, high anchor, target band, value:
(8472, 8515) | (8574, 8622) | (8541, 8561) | 0.06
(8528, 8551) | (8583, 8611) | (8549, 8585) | -0.06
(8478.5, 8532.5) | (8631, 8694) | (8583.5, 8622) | -0.03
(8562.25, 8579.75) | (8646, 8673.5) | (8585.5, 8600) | 0.00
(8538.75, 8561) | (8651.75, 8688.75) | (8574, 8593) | -0.07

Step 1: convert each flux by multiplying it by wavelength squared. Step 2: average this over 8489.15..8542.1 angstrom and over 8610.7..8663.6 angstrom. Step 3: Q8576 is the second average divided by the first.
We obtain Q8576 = 1.01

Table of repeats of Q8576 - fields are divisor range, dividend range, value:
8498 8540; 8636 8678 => 0.98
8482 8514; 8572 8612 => 1.02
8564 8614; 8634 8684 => 0.97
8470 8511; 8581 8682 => 1.00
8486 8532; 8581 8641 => 1.02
